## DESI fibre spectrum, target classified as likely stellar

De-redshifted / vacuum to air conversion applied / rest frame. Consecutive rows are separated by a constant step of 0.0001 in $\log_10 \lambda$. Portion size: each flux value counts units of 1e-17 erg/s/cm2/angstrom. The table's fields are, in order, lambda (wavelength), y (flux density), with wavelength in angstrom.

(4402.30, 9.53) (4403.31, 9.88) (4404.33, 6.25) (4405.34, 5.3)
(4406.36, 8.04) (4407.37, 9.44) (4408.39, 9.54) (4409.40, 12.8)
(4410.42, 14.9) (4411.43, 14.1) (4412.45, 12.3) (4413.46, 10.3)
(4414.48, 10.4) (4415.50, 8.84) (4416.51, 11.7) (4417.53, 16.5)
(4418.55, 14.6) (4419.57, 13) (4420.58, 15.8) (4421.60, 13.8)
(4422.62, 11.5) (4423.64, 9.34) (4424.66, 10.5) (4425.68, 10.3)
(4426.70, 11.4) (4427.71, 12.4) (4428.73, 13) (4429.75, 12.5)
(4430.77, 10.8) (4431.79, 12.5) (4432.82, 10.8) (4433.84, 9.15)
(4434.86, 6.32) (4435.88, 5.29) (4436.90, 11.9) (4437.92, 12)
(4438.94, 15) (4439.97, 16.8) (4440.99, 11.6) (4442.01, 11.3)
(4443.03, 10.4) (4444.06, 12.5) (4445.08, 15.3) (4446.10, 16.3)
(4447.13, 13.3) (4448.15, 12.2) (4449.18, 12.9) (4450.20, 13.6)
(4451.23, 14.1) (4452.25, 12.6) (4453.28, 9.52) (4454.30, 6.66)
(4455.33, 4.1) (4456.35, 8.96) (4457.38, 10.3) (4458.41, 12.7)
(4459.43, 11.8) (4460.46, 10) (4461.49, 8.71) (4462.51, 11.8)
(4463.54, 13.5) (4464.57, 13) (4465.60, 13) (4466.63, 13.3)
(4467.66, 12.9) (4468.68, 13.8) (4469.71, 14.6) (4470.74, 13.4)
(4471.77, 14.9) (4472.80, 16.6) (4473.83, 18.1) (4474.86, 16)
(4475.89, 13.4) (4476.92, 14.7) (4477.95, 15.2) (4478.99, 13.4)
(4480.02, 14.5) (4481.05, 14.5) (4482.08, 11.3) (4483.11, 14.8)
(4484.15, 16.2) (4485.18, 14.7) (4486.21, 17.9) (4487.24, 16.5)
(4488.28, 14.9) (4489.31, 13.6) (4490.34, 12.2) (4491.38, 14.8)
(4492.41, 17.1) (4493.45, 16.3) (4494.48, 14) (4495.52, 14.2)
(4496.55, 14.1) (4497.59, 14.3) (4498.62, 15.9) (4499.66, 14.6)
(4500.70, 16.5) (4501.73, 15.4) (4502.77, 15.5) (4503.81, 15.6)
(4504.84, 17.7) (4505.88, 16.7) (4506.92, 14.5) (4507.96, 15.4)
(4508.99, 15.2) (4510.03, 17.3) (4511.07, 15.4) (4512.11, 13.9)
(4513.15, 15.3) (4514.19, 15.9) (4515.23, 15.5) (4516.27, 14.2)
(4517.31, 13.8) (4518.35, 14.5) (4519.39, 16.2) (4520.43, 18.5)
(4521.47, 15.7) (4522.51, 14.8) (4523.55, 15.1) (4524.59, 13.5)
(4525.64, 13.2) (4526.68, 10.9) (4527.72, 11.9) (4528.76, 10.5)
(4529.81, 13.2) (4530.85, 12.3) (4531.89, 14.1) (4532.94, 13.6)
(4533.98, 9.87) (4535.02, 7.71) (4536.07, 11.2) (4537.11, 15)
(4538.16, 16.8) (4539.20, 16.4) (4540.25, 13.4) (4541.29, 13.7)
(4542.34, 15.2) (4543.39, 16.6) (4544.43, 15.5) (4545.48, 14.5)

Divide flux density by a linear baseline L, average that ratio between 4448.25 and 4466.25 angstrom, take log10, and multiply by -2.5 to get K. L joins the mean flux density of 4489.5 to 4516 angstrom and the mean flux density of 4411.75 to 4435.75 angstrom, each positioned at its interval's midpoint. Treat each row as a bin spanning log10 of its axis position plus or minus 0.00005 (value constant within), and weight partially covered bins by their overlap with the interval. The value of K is 0.188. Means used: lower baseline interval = 11.6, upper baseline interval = 15.3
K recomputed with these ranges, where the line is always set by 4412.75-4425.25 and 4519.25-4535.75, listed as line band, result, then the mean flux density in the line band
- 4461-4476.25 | -0.10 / 13.8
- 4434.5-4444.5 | 0.09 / 11.4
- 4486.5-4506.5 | -0.19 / 15.3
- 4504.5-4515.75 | -0.21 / 15.7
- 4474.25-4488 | -0.17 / 14.9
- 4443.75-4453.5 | -0.08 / 13.4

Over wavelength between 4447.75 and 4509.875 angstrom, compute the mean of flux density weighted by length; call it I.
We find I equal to 13.8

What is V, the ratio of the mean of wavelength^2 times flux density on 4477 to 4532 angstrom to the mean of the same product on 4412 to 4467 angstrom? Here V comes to 1.30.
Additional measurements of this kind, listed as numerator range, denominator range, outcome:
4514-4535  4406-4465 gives 1.22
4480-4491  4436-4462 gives 1.28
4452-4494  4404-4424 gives 1.19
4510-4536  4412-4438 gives 1.26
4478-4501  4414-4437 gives 1.34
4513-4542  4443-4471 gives 1.19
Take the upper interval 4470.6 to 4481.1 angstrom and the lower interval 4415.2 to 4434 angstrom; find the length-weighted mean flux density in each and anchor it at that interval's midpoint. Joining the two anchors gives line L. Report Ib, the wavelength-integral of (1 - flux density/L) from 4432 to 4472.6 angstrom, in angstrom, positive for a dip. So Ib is 5.49 angstrom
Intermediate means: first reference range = 12.1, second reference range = 15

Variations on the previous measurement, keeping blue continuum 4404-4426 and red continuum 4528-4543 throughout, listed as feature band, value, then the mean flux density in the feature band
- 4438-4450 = -1.61 angstrom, 13.4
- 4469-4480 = -2.49 angstrom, 15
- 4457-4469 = 0.00 angstrom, 12.1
